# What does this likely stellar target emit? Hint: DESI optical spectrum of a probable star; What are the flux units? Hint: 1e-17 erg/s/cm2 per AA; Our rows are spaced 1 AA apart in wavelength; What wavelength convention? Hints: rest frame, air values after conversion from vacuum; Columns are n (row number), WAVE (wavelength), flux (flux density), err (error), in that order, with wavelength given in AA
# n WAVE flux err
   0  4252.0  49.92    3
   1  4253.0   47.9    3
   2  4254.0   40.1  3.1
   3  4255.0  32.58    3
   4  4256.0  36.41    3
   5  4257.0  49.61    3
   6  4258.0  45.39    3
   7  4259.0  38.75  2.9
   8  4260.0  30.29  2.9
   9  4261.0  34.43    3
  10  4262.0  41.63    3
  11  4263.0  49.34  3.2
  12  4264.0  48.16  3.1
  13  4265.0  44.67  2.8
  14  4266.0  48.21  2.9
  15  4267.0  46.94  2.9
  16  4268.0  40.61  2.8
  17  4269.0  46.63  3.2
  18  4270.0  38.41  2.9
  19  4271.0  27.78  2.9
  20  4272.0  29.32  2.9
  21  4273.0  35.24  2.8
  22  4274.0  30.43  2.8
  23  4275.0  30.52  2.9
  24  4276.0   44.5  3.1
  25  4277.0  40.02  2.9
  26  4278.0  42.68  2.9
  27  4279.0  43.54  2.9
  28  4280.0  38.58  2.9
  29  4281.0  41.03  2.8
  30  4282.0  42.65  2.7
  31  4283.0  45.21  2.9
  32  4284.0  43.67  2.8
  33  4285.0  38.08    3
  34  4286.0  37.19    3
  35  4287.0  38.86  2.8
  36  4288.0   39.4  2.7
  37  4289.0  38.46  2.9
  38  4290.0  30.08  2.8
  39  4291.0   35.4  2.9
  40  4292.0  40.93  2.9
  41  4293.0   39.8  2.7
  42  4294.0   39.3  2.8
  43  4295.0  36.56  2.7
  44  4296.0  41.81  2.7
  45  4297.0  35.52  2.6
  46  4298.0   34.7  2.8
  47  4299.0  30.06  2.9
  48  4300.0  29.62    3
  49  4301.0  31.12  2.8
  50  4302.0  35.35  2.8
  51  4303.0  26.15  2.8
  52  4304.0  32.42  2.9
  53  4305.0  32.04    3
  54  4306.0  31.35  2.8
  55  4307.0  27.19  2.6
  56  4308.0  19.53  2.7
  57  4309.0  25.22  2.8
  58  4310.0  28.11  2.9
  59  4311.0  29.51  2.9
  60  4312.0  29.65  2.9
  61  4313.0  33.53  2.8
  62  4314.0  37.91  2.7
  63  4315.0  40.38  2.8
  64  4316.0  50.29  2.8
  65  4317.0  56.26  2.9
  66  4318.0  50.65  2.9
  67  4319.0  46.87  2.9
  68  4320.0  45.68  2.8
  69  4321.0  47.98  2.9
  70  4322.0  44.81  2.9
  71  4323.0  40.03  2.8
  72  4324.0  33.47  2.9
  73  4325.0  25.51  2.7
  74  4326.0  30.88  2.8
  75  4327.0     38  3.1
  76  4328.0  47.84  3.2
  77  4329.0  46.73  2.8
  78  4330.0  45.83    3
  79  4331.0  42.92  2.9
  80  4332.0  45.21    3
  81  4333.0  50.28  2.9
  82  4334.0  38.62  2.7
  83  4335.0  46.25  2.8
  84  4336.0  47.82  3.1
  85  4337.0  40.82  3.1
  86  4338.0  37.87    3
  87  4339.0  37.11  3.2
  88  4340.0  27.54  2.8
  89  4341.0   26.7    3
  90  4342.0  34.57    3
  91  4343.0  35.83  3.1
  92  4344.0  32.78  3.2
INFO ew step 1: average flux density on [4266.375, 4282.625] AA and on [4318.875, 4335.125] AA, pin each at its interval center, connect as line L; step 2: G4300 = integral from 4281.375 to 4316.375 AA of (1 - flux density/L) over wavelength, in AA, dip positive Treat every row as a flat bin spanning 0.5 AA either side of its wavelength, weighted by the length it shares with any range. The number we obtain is 4.5 AA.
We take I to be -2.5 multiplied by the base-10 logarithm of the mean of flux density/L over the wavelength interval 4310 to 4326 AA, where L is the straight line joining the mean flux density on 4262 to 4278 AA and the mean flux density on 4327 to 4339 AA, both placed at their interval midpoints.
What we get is 0.08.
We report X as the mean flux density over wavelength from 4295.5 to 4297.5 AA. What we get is 38.7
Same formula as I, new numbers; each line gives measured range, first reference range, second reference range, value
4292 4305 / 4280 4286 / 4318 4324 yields 0.230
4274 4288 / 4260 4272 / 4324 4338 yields 0.035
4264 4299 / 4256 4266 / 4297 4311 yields -0.081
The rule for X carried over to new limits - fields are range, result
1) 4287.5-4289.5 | 38.9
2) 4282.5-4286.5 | 41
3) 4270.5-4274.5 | 30.7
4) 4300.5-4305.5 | 31.4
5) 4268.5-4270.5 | 42.5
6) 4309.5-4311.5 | 28.8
